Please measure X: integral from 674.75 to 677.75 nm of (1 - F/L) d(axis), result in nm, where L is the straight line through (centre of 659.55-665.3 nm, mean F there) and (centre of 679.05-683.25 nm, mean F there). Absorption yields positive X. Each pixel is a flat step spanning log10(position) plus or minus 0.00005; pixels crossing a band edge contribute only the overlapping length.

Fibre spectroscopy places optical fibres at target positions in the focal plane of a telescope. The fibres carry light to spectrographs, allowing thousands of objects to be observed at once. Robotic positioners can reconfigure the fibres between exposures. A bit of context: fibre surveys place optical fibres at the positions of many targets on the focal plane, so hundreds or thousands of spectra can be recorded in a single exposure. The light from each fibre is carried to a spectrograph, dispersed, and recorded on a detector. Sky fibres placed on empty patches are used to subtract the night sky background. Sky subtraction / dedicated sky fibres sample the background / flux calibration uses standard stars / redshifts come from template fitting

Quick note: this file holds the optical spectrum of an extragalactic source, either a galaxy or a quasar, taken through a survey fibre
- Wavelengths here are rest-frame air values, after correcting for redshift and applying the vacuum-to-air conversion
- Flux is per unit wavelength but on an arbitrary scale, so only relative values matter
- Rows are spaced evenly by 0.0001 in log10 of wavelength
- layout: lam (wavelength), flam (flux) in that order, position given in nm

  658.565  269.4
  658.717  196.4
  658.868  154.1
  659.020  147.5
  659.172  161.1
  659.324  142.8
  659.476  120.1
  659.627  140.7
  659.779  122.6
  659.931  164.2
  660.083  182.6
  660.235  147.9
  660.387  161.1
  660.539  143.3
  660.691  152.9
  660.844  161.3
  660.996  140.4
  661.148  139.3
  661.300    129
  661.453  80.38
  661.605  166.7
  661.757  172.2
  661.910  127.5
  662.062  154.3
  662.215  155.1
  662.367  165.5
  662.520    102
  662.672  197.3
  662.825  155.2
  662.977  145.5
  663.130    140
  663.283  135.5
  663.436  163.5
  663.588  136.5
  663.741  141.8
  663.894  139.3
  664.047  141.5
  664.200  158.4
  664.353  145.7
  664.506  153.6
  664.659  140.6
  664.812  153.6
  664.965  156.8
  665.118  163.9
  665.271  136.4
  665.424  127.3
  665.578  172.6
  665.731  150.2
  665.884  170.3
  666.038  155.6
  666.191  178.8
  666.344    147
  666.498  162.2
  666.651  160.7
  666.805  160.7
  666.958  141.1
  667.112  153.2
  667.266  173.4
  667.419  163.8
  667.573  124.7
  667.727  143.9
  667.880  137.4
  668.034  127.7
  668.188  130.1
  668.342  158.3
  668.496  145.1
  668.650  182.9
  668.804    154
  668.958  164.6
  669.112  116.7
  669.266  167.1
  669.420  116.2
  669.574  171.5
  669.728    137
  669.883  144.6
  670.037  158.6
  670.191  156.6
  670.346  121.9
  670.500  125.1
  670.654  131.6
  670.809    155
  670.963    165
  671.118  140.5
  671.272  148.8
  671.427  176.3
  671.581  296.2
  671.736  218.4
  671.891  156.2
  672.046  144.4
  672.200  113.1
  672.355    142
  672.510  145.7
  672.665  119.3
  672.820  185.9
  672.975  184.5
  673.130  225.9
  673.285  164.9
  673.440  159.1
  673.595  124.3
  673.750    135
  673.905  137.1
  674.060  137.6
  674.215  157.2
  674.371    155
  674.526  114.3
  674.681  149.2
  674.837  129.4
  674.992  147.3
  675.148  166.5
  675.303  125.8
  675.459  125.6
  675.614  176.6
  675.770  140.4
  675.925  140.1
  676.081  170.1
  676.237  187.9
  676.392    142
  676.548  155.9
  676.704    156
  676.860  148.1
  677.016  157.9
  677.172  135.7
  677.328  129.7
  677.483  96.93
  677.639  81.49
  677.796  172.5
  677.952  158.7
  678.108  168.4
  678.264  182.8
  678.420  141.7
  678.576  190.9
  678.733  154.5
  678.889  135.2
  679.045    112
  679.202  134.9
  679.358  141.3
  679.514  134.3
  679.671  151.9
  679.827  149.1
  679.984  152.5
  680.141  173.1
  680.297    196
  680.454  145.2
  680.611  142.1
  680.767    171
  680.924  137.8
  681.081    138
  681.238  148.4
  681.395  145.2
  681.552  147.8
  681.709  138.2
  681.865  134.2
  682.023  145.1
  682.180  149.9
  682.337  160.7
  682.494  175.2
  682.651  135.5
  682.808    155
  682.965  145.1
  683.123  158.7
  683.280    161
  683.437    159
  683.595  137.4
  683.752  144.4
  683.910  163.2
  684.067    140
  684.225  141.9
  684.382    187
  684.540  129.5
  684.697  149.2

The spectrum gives 0.12 nm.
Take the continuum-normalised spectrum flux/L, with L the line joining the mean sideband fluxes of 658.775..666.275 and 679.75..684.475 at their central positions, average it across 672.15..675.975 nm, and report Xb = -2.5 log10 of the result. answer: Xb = 0.02 mag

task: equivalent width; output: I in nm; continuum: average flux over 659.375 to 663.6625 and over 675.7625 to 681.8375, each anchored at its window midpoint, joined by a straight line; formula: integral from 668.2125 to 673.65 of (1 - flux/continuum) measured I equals -0.36 nm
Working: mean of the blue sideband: 147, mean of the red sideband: 149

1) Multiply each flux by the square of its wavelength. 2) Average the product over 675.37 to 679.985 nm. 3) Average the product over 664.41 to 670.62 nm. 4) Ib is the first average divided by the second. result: 1.0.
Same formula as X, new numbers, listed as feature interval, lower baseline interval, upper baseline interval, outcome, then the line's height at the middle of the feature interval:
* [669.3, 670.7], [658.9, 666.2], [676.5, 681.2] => 0.07 nm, 148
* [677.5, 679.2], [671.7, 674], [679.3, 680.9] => 0.09 nm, 155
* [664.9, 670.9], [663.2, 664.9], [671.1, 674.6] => 0.10 nm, 153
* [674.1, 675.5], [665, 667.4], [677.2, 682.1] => 0.08 nm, 150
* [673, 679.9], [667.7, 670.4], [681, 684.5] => 0.02 nm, 149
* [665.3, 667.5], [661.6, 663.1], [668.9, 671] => -0.14 nm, 149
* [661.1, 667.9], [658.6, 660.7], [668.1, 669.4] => 0.14 nm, 153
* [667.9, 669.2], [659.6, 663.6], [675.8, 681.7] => 0.01 nm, 148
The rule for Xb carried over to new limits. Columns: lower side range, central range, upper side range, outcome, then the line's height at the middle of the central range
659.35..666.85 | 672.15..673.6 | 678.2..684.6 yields -0.061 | 150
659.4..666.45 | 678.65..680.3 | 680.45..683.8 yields 0.018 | 149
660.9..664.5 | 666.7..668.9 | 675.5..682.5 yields -0.025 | 147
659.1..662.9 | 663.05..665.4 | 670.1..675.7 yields 0.019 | 149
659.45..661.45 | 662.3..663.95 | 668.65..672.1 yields 0.007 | 148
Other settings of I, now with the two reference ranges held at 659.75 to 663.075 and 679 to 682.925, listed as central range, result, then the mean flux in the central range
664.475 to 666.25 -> -0.07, 155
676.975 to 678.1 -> 0.11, 135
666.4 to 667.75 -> -0.05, 154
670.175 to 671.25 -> 0.05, 142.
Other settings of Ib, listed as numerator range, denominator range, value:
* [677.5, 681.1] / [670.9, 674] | 0.93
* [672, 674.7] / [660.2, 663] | 1.05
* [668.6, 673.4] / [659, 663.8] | 1.11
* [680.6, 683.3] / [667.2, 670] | 1.05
